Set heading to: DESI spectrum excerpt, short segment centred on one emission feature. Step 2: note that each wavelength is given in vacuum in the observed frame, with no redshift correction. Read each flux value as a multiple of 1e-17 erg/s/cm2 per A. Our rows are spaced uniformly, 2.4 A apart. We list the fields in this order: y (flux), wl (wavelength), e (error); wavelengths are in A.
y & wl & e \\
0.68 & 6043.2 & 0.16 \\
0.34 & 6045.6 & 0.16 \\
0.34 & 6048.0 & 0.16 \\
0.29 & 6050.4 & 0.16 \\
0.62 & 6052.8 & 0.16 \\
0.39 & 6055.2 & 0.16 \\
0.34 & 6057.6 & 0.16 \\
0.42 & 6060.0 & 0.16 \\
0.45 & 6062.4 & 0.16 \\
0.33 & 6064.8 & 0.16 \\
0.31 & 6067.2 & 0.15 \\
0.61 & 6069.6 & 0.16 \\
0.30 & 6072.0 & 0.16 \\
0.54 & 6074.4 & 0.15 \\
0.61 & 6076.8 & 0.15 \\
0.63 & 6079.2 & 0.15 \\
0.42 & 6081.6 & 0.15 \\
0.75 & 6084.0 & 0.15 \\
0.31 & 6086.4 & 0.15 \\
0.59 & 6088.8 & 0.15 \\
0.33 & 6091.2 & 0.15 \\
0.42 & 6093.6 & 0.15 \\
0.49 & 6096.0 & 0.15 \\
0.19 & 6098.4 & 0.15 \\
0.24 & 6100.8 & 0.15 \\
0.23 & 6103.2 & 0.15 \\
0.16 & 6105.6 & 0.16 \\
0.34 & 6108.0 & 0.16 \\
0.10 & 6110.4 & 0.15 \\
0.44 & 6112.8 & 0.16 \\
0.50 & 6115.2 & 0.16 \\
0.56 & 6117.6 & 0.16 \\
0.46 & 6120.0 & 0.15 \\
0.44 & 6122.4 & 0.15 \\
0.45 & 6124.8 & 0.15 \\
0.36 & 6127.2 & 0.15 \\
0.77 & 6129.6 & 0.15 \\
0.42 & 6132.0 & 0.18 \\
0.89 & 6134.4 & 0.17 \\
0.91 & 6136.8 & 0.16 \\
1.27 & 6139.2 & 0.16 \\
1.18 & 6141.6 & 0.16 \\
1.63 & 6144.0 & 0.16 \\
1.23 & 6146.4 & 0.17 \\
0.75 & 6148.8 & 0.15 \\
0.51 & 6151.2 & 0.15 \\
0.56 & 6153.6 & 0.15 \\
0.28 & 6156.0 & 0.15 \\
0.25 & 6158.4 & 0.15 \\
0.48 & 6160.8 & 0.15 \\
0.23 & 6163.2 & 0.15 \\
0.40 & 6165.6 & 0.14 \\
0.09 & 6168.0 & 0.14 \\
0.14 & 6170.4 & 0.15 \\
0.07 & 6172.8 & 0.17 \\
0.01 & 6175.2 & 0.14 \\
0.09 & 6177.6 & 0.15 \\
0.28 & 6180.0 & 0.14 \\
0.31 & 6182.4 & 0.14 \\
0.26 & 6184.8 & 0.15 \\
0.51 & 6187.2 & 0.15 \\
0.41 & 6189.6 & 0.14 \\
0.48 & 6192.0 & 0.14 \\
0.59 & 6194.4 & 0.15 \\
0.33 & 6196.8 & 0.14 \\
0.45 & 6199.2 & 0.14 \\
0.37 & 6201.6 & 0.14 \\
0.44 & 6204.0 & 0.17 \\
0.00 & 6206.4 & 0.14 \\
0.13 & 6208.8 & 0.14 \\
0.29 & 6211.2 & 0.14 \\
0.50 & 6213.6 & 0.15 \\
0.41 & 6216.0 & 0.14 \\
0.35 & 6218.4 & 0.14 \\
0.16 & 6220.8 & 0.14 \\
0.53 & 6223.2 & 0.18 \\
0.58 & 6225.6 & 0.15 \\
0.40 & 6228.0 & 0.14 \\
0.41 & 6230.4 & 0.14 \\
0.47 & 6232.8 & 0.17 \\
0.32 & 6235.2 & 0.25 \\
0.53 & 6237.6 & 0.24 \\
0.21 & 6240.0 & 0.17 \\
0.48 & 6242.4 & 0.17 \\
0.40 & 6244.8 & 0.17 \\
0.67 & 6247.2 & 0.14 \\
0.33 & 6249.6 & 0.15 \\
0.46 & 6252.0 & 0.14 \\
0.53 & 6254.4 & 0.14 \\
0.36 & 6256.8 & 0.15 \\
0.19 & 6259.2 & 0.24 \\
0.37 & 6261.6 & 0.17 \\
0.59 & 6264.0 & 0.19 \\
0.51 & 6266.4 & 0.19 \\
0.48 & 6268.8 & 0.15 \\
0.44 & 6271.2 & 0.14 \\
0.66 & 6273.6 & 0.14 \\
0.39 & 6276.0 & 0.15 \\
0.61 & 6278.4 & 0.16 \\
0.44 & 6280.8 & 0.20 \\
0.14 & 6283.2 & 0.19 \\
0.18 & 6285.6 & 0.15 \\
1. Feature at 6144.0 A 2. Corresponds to [O II]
